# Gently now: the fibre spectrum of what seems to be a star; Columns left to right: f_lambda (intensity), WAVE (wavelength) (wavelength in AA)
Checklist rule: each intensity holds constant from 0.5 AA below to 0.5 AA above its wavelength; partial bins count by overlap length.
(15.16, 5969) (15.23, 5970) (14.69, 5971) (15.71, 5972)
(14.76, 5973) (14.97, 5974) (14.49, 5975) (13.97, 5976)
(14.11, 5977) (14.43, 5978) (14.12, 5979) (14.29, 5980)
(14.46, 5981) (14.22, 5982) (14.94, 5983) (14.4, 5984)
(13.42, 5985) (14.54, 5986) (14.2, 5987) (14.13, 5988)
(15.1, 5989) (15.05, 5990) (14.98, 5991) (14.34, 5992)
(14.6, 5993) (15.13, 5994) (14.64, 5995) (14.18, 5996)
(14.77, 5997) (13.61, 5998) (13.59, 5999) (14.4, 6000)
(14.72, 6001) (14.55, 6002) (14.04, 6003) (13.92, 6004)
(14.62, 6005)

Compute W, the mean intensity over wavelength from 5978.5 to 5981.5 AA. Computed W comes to 14.3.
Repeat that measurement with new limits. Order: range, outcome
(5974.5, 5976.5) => 14.2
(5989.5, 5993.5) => 14.7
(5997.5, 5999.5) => 13.6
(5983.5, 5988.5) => 14.1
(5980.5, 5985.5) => 14.3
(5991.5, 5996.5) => 14.6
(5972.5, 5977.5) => 14.5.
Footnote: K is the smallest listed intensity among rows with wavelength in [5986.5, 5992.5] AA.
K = 14.13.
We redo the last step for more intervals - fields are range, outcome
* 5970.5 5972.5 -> 14.69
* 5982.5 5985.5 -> 13.42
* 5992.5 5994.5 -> 14.6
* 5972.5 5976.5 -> 13.97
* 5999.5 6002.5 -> 14.4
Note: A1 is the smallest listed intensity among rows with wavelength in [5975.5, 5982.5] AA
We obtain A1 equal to 13.97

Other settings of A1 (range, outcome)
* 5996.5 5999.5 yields 13.59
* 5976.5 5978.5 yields 14.11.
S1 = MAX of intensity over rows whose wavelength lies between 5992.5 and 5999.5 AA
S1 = 15.13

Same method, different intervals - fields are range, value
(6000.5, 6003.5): 14.72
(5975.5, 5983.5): 14.94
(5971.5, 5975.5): 15.71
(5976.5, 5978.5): 14.43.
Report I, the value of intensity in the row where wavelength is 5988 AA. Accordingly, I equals 14.13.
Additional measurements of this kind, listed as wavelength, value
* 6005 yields 14.62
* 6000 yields 14.4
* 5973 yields 14.76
